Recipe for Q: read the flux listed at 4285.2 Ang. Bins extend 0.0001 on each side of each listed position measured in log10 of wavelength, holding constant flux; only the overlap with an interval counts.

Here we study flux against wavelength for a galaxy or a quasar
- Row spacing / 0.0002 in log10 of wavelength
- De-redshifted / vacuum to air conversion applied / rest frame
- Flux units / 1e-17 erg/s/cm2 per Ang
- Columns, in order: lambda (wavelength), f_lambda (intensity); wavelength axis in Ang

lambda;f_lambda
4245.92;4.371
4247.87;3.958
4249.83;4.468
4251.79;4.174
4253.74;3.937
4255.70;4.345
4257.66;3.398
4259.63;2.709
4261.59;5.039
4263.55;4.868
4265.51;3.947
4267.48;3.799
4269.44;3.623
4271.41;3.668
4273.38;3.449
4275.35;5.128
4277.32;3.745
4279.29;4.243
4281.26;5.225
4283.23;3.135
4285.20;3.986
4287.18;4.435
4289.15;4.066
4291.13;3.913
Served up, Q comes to 3.986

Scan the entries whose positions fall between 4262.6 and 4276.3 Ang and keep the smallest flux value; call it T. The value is 3.449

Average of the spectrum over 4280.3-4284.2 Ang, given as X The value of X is 4.18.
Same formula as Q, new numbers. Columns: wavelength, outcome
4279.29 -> 4.243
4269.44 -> 3.623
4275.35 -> 5.128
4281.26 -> 5.225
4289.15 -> 4.066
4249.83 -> 4.468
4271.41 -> 3.668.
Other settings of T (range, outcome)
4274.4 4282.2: 3.745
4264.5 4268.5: 3.799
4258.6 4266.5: 2.709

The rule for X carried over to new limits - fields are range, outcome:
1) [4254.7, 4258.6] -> 3.88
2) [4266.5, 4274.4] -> 3.64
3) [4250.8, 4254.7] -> 4.06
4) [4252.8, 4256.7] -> 4.14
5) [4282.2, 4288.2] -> 3.87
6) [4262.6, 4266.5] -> 4.4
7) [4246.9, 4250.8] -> 4.21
